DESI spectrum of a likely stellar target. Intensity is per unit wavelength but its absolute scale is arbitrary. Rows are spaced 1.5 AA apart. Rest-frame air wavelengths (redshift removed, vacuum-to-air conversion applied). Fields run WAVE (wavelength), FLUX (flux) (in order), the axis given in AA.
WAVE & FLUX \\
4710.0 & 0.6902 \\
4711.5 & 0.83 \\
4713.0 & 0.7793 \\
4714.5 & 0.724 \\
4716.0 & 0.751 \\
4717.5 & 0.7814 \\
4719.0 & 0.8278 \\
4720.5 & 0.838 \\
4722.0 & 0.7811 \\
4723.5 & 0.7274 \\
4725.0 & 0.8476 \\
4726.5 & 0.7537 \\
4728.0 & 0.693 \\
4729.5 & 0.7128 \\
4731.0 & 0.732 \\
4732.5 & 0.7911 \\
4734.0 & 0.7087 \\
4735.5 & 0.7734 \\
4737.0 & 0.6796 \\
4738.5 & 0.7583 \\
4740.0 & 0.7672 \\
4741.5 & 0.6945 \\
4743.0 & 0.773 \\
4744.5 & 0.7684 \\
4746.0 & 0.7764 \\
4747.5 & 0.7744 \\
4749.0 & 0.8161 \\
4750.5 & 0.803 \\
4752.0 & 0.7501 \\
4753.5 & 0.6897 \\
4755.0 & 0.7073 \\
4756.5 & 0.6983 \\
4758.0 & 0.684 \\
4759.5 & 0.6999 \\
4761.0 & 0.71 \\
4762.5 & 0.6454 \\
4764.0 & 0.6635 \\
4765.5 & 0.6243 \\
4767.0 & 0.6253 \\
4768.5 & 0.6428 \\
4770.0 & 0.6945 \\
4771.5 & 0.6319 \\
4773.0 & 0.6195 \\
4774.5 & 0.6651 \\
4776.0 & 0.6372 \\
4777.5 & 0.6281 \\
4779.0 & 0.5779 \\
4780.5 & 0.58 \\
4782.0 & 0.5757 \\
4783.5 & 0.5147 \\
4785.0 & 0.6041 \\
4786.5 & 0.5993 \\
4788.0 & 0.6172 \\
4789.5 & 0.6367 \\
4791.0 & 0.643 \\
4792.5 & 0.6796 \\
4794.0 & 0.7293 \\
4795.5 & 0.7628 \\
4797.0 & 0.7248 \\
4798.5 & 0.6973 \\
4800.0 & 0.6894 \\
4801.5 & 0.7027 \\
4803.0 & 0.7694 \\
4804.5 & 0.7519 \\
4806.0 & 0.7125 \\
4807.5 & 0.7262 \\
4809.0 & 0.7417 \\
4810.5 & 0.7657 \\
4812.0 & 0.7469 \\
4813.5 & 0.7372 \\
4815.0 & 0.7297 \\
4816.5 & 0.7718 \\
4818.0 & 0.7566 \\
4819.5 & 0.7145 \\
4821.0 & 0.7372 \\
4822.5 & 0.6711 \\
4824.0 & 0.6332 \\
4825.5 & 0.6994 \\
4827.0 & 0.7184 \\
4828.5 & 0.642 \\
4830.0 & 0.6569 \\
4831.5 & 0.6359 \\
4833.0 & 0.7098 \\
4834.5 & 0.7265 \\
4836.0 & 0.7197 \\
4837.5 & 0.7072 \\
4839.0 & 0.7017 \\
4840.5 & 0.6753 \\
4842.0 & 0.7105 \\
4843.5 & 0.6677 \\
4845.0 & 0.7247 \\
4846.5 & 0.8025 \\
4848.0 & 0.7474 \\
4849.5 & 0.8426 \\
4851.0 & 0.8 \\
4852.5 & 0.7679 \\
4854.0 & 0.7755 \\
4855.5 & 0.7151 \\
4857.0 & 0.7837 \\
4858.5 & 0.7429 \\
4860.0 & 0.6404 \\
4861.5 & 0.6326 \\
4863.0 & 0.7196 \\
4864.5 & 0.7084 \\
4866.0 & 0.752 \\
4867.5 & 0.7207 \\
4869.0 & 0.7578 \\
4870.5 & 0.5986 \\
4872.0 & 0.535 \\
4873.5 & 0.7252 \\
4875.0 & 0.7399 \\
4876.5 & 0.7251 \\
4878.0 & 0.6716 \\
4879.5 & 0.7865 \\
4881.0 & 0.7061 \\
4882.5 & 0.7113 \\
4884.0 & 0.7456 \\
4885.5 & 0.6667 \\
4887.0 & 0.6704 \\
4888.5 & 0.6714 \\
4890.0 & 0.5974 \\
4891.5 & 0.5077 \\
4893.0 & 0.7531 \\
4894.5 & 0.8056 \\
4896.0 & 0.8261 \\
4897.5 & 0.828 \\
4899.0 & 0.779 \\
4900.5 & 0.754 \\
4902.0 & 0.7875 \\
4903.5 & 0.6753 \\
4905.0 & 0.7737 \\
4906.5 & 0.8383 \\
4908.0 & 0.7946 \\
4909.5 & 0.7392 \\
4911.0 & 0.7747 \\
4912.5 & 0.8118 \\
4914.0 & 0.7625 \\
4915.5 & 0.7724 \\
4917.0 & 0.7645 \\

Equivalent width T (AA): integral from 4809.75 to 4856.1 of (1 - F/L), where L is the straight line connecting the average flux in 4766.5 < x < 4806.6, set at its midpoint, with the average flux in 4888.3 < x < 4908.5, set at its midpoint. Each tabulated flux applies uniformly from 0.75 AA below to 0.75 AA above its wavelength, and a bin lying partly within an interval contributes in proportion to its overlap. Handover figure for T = -2.1 AA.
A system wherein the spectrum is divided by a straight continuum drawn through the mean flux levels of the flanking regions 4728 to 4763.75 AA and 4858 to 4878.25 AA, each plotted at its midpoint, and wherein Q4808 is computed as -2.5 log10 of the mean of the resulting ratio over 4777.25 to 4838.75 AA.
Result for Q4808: 0.04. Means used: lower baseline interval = 0.733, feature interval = 0.687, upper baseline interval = 0.691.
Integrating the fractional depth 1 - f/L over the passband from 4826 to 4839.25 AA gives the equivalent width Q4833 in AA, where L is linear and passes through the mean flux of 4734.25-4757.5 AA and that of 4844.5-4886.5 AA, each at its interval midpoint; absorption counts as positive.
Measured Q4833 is 0.7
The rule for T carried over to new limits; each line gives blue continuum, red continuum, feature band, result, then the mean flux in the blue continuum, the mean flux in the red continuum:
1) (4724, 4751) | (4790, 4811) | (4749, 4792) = 5.0 AA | 0.756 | 0.72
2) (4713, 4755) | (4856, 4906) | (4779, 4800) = 2.8 AA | 0.758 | 0.713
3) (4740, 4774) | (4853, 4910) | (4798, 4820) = -0.7 AA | 0.705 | 0.72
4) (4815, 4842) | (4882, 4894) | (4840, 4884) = -2.5 AA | 0.7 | 0.667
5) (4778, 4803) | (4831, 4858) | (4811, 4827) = -0.6 AA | 0.649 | 0.735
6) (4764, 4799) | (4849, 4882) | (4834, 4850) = -0.7 AA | 0.64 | 0.719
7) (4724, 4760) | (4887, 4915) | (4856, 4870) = 0.6 AA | 0.744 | 0.747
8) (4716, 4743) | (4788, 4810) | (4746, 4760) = 0.0 AA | 0.757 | 0.709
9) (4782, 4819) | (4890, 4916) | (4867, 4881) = 0.9 AA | 0.698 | 0.759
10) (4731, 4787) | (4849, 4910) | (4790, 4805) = -0.3 AA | 0.686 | 0.726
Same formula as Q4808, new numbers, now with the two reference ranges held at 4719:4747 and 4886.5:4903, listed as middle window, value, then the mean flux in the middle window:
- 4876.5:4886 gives 0.02 mag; 0.717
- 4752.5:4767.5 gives 0.11 mag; 0.677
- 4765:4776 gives 0.17 mag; 0.643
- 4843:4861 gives -0.02 mag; 0.75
